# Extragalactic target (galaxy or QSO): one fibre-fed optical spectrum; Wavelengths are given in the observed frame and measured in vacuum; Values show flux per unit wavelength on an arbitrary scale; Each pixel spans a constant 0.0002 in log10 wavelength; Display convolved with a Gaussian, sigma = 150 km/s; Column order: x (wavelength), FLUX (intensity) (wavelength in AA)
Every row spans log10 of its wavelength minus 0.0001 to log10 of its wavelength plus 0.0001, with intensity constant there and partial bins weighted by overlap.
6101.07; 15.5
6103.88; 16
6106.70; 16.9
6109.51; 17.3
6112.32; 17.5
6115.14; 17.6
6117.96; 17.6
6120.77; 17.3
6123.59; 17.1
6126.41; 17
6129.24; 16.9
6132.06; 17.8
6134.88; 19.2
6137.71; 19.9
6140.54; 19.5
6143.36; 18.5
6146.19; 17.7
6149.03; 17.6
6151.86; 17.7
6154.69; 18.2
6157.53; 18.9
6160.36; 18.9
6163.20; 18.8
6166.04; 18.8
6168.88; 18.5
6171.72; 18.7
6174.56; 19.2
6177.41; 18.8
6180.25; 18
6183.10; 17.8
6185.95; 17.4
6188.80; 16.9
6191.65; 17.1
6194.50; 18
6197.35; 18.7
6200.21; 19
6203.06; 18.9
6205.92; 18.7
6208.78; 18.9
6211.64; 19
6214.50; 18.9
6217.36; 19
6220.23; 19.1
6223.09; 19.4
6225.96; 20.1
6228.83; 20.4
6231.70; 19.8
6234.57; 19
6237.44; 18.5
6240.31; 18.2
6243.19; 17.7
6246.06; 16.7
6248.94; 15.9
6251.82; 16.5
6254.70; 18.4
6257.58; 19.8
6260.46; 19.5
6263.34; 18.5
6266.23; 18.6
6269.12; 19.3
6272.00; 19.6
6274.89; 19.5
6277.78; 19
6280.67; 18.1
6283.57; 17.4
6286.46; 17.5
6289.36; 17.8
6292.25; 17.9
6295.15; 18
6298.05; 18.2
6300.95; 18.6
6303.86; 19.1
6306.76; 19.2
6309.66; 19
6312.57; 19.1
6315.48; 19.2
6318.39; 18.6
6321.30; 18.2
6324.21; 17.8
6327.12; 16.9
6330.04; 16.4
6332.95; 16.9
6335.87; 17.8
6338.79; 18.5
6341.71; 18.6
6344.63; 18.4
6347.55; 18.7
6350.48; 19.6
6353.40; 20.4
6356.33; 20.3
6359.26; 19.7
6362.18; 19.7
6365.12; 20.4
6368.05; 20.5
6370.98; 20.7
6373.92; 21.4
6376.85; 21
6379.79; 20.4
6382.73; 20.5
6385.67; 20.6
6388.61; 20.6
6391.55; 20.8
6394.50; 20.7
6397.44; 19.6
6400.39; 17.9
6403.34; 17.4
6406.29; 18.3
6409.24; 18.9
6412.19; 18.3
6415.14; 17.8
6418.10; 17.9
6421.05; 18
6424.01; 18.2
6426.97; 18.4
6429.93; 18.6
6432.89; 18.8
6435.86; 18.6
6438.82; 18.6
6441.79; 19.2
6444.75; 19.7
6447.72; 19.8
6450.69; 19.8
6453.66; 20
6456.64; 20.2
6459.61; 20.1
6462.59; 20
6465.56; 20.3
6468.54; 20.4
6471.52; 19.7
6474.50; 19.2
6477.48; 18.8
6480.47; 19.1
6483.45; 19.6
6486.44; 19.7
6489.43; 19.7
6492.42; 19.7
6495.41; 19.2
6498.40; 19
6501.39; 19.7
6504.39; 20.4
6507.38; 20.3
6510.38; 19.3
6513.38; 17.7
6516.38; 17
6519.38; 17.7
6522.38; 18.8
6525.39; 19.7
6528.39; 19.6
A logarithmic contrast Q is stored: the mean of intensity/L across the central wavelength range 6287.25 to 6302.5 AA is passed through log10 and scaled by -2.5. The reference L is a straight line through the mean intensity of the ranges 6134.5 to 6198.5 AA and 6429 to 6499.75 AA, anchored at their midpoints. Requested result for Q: 0.05 mag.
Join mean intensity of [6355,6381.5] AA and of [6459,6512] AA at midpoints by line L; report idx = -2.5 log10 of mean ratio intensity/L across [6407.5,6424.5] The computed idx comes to 0.110 mag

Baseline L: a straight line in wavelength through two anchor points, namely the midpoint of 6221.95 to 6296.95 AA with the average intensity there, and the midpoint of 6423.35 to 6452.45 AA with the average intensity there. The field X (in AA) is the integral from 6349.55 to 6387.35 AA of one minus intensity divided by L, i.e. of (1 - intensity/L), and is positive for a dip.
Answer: -3.2 AA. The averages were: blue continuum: 18.5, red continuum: 19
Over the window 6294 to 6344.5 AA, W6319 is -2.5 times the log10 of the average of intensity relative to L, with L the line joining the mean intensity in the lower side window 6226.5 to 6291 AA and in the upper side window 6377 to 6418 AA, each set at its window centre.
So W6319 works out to 0.04 mag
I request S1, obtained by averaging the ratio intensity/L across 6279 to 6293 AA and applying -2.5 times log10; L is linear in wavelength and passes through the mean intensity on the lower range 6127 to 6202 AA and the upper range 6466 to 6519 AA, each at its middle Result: 0.06 mag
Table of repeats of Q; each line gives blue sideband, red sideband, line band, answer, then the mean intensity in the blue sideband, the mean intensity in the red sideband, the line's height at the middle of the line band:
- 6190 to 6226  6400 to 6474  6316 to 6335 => 0.080 mag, 18.8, 19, 18.9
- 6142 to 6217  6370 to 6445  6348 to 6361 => -0.047 mag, 18.4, 19.2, 19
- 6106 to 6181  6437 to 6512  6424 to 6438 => 0.051 mag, 18.2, 19.7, 19.5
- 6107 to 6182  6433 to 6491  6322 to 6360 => 0.036 mag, 18.2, 19.6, 19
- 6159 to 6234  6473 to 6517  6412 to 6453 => 0.024 mag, 18.7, 19.3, 19.2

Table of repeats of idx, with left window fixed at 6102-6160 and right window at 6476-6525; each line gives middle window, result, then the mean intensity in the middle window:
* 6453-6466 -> -0.063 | 20.1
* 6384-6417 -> -0.023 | 19.2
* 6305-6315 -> -0.039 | 19.1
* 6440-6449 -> -0.035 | 19.5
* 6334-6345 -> 0.017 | 18.3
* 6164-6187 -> -0.027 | 18.4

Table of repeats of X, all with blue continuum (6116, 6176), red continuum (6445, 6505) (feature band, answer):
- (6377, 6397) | -1.3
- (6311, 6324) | 0.2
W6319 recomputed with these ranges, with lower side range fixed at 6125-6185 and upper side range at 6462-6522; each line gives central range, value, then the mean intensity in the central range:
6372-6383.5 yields -0.100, 20.8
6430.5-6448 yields 0.007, 19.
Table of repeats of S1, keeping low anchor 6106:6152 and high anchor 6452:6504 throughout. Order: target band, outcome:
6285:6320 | 0.01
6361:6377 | -0.08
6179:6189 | 0.03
